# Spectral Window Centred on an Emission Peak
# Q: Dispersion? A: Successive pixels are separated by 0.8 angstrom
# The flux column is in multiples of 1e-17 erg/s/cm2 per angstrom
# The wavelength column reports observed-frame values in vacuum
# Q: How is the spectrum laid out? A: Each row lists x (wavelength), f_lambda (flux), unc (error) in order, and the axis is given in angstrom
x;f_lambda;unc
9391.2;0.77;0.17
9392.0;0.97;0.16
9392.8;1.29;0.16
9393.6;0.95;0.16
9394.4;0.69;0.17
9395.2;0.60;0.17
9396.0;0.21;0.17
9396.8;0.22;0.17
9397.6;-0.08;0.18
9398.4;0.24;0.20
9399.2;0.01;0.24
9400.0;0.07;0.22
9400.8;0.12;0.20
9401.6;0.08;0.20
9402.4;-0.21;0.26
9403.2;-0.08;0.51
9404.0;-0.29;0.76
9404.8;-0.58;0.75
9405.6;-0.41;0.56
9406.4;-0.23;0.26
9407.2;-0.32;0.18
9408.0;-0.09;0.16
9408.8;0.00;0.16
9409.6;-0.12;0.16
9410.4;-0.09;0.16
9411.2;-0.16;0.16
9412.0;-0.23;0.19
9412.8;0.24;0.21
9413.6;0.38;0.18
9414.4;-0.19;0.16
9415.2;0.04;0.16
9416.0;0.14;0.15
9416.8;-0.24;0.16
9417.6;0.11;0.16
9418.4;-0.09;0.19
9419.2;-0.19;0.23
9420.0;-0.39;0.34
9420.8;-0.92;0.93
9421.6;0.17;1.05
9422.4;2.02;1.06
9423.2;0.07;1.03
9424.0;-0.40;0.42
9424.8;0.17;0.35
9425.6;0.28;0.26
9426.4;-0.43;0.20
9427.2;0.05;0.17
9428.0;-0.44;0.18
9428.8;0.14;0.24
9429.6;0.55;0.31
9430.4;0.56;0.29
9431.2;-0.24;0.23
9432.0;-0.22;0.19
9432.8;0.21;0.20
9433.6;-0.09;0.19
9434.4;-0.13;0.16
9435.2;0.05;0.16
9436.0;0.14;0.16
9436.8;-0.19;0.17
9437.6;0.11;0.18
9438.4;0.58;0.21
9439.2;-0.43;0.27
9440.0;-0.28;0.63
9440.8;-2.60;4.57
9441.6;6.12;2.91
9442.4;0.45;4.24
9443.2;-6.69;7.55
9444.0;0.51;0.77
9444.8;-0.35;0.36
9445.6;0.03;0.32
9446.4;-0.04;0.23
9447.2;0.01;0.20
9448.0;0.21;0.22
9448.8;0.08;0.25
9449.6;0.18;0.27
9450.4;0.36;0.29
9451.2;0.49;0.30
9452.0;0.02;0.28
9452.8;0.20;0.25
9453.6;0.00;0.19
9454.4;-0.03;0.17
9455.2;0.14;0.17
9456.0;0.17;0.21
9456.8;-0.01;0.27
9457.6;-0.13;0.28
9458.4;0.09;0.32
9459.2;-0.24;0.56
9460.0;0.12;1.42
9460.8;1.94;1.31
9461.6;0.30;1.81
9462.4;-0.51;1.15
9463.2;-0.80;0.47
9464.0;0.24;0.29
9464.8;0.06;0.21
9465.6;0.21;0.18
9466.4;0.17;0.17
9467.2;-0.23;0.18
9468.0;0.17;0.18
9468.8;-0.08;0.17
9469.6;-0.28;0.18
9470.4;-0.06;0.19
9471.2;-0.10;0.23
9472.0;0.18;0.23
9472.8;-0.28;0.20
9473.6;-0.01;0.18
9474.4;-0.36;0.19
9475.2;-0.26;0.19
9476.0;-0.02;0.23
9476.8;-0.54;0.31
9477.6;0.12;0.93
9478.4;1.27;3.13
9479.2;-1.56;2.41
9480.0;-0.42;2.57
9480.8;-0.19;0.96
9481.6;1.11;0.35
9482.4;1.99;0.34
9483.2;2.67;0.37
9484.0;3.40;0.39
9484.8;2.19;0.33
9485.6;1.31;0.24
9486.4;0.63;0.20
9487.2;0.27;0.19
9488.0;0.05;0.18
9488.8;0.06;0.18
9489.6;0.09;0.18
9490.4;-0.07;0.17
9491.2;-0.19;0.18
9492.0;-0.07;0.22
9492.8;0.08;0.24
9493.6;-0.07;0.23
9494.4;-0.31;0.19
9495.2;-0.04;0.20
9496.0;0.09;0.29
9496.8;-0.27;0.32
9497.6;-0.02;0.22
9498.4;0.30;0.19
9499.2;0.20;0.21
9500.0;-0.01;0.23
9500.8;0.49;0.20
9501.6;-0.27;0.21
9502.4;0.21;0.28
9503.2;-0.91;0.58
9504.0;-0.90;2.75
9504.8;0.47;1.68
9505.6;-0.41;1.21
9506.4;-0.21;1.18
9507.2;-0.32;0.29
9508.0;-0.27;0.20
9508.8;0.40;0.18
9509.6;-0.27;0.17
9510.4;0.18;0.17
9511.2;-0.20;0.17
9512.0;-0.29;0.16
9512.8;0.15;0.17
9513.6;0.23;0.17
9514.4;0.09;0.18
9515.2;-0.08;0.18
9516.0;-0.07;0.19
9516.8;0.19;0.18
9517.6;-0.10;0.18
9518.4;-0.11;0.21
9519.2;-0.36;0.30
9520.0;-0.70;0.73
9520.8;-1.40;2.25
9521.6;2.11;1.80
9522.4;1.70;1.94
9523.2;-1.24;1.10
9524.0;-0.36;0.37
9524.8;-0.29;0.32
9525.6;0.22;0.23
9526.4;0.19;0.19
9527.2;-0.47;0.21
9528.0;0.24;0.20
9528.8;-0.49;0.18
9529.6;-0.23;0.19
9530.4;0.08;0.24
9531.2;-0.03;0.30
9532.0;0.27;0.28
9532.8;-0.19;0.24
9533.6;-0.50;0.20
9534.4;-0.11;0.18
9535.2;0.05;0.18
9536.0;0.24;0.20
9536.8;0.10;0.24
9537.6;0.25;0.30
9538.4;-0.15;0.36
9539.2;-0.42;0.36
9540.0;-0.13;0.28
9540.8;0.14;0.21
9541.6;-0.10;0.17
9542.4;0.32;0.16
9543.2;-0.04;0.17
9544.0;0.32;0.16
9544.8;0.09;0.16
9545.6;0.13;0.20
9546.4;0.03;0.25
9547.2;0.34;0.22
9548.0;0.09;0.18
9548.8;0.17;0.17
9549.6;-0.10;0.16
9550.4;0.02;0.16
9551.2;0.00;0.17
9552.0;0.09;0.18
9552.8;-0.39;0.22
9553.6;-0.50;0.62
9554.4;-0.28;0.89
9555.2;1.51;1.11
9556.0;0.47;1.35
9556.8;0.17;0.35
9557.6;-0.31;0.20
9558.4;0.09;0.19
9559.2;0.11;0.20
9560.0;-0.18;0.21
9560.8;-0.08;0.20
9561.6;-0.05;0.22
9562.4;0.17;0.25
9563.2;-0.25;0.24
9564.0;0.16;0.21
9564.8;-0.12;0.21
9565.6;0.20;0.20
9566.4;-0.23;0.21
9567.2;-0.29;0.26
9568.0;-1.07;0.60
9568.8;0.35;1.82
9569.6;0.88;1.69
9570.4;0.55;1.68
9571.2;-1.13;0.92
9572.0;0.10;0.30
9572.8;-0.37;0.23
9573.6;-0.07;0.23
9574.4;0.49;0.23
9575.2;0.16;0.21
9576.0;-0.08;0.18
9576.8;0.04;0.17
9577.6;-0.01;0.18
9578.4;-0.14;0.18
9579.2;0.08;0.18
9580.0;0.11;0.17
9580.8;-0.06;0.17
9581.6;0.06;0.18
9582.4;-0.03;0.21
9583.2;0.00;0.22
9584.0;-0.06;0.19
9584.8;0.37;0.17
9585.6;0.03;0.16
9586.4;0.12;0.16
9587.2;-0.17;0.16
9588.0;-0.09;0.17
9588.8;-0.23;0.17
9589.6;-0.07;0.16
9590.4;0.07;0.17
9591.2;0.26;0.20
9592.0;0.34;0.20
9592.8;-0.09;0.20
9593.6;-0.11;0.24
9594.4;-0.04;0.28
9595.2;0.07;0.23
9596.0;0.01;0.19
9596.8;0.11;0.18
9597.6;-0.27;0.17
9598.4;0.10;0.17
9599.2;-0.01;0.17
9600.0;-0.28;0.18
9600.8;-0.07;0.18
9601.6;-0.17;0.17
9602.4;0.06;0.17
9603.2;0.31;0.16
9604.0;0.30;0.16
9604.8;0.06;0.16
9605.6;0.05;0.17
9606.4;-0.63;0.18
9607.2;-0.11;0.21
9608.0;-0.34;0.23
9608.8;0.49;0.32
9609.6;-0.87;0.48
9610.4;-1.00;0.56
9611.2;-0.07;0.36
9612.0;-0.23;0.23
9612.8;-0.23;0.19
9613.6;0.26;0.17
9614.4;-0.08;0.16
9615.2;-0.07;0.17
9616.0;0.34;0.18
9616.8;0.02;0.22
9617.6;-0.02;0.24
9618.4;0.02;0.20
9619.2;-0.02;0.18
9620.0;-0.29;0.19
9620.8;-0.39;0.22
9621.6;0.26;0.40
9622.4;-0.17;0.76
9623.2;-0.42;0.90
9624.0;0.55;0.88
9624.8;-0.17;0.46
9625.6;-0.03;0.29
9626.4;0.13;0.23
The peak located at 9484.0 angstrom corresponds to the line [O III] 5007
